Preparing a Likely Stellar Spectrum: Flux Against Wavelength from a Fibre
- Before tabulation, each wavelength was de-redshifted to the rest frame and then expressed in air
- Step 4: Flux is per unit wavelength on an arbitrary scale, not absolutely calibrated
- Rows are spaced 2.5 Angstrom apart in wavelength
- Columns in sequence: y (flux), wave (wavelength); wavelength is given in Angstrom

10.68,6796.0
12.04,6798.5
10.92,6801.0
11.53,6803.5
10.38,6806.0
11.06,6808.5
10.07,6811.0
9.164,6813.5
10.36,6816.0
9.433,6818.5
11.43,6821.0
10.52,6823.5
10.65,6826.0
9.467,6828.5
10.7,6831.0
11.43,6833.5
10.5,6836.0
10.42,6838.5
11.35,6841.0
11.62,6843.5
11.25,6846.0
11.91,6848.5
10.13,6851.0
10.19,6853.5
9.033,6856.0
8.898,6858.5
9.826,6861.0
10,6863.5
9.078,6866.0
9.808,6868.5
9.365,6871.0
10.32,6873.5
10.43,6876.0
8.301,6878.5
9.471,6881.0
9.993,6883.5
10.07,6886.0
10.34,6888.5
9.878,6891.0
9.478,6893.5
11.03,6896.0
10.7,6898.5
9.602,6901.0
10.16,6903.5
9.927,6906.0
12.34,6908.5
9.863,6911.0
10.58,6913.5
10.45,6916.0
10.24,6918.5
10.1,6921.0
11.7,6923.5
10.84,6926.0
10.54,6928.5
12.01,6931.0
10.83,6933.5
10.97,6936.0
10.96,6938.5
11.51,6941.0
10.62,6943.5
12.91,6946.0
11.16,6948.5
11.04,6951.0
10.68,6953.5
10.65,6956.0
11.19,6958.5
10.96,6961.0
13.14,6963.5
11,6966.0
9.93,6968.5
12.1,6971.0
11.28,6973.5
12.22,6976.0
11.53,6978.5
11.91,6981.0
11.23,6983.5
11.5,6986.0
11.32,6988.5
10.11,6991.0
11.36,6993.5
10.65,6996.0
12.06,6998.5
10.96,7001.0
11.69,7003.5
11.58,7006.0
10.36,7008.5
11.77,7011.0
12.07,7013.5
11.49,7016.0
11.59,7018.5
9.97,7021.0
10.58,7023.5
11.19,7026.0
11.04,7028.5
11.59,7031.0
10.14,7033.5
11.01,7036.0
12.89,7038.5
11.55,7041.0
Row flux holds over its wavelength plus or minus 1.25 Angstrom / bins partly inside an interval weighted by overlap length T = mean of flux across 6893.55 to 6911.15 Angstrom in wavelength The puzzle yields 10.5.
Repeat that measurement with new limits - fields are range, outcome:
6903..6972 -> 11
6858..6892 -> 9.71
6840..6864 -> 10.4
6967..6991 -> 11.4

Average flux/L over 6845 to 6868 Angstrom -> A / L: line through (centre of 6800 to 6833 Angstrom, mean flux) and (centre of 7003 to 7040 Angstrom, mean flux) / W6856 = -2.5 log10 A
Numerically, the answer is 0.06 mag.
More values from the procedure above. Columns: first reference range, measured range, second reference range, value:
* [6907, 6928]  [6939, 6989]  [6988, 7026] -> -0.04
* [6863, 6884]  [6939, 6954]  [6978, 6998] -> -0.07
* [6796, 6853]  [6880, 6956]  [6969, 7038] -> 0.03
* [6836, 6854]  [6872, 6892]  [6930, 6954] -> 0.13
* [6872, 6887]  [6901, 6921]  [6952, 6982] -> -0.01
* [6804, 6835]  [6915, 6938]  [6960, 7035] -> 0.01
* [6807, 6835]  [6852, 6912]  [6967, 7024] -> 0.08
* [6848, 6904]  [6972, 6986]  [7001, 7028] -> -0.07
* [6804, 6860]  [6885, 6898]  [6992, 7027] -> 0.05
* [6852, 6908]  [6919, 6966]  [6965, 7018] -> -0.05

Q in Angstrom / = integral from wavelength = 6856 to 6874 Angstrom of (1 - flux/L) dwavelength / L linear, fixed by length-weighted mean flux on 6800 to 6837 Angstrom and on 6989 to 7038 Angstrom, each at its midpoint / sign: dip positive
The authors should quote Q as 1.88 Angstrom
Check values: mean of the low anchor 10.5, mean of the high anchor 11.1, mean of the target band 9.54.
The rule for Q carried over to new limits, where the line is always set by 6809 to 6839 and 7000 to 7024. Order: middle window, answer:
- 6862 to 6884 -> 2.0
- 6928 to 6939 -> -0.2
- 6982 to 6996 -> 0.1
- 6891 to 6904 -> 0.6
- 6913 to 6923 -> 0.3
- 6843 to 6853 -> -0.6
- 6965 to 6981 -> -0.5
